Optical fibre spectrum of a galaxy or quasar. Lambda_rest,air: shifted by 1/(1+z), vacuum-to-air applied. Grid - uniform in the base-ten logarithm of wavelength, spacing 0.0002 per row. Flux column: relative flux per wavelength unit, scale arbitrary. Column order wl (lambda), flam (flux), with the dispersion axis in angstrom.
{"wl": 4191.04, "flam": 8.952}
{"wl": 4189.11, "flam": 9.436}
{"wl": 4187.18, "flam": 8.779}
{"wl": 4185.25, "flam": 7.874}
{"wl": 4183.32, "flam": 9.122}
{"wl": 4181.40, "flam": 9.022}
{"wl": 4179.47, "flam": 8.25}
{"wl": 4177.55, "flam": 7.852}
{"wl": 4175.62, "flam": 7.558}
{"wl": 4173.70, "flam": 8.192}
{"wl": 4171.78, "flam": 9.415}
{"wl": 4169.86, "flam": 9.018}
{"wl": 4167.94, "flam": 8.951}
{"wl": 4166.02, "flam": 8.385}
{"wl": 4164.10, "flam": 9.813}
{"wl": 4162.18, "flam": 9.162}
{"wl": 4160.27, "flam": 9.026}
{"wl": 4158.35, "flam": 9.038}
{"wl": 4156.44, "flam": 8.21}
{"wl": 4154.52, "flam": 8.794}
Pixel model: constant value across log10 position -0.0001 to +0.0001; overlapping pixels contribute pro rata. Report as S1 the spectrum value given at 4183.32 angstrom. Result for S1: 9.122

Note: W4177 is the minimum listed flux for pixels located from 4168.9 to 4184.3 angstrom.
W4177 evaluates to 7.558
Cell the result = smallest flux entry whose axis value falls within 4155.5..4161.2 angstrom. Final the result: 8.21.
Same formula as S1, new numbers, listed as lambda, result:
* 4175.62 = 7.558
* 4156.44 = 8.21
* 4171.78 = 9.415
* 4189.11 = 9.436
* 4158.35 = 9.038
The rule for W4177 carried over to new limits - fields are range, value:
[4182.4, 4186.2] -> 7.874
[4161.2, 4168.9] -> 8.385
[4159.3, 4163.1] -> 9.026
